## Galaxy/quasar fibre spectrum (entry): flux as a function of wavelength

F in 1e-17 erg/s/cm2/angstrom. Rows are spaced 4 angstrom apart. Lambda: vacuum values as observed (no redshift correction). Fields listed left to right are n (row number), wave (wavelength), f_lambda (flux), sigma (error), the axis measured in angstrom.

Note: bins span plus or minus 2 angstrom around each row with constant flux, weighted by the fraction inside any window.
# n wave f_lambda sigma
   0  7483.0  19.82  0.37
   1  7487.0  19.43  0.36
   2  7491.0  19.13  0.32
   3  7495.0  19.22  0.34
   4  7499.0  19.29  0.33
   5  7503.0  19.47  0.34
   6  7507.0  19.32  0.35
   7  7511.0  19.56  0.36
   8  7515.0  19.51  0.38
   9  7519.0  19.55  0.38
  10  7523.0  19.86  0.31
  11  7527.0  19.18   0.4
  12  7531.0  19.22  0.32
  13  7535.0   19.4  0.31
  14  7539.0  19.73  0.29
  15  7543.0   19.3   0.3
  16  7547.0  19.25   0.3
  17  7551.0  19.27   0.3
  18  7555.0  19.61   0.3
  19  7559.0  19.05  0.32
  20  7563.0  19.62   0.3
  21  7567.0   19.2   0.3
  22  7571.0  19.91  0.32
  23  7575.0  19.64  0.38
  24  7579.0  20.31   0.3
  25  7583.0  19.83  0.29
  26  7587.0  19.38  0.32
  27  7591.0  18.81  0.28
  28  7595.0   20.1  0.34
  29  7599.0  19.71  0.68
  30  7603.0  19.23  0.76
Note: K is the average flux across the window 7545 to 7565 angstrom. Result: 19.4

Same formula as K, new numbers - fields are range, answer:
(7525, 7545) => 19.4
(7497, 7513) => 19.4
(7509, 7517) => 19.5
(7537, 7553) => 19.4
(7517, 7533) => 19.5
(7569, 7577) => 19.8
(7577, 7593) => 19.6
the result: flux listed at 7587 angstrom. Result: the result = 19.38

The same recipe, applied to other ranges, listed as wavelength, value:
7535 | 19.4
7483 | 19.82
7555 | 19.61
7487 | 19.43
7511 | 19.56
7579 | 20.31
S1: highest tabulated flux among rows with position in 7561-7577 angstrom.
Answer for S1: 19.91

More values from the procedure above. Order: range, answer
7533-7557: 19.73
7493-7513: 19.56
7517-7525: 19.86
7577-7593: 20.31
